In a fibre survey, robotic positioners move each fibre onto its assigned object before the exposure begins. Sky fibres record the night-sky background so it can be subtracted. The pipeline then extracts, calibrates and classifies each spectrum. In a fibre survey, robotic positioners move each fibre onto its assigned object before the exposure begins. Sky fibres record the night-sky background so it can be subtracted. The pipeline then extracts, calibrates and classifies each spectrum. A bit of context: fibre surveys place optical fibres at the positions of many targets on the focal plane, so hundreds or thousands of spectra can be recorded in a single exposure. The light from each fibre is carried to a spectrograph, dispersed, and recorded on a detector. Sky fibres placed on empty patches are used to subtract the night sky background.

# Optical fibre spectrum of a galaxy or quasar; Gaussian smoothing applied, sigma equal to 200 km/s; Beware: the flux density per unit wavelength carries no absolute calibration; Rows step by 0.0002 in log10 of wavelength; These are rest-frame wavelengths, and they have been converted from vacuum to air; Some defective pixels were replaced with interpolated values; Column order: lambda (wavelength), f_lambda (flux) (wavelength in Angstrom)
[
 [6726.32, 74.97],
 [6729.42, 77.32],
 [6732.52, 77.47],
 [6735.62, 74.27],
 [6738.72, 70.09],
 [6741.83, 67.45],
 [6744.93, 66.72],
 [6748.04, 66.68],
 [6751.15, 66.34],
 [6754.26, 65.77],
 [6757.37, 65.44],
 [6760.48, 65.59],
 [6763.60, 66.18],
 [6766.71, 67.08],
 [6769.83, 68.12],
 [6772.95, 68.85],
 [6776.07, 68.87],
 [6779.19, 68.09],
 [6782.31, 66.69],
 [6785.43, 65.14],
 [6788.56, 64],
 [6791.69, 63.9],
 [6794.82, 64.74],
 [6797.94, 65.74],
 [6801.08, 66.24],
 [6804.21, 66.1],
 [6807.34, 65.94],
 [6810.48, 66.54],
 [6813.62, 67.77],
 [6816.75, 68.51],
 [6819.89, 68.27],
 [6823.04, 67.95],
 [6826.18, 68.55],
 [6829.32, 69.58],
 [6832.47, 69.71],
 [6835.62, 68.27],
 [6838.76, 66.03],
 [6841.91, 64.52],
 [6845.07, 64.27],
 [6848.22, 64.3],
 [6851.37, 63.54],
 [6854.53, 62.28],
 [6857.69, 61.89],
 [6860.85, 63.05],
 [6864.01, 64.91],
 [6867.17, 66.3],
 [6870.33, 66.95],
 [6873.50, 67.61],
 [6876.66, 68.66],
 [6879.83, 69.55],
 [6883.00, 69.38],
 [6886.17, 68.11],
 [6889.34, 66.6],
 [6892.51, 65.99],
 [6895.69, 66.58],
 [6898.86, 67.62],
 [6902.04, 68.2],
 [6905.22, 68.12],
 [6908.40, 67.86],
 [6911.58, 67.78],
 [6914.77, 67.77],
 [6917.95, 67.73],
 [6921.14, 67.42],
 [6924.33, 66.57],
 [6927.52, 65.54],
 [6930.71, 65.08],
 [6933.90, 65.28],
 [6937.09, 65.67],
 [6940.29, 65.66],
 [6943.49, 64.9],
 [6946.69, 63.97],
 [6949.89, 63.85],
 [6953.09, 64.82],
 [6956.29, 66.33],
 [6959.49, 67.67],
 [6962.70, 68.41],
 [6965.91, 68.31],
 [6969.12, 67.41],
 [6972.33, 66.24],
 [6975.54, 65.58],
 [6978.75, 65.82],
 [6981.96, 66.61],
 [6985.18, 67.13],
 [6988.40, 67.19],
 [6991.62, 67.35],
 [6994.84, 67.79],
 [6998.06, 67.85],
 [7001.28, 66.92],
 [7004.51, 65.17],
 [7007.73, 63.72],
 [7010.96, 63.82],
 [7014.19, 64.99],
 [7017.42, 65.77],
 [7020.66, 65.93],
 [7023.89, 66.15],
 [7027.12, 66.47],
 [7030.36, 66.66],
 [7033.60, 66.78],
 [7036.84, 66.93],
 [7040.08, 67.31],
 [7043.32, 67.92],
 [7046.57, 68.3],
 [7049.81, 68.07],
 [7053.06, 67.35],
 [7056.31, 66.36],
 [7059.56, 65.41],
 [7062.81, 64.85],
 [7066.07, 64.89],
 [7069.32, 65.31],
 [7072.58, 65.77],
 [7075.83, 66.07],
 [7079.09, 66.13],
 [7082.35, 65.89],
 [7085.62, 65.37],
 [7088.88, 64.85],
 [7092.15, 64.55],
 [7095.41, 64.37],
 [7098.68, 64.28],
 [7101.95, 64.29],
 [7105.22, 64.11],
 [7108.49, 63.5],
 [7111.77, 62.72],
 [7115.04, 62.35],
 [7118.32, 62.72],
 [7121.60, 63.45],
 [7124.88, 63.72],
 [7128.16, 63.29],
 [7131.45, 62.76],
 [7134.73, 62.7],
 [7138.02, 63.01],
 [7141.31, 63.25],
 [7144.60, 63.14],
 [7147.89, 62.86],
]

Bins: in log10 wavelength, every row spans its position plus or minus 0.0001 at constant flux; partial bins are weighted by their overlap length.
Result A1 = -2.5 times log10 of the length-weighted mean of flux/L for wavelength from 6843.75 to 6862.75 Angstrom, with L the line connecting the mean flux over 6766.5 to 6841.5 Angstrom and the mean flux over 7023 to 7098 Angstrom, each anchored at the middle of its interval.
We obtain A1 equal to 0.061 mag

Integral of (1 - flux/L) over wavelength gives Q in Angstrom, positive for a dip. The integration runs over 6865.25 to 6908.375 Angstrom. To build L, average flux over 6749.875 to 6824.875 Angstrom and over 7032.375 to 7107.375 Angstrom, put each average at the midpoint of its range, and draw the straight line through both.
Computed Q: -0.9 Angstrom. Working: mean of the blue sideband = 66.6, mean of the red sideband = 65.9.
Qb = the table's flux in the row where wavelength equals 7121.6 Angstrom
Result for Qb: 63.45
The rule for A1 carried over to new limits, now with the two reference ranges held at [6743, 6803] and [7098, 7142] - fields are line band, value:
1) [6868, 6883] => -0.05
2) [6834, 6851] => 0.01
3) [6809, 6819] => -0.03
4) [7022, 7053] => -0.05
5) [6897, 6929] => -0.04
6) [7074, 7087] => -0.04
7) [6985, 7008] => -0.04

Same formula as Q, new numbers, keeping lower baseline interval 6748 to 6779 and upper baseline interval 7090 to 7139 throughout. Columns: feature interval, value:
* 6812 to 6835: -0.8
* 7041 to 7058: -0.9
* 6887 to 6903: -0.3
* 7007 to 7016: 0.0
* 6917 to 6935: -0.2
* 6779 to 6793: 0.3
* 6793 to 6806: 0.2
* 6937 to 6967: -0.4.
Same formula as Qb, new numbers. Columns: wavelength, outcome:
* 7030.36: 66.66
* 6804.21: 66.1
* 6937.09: 65.67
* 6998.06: 67.85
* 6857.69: 61.89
